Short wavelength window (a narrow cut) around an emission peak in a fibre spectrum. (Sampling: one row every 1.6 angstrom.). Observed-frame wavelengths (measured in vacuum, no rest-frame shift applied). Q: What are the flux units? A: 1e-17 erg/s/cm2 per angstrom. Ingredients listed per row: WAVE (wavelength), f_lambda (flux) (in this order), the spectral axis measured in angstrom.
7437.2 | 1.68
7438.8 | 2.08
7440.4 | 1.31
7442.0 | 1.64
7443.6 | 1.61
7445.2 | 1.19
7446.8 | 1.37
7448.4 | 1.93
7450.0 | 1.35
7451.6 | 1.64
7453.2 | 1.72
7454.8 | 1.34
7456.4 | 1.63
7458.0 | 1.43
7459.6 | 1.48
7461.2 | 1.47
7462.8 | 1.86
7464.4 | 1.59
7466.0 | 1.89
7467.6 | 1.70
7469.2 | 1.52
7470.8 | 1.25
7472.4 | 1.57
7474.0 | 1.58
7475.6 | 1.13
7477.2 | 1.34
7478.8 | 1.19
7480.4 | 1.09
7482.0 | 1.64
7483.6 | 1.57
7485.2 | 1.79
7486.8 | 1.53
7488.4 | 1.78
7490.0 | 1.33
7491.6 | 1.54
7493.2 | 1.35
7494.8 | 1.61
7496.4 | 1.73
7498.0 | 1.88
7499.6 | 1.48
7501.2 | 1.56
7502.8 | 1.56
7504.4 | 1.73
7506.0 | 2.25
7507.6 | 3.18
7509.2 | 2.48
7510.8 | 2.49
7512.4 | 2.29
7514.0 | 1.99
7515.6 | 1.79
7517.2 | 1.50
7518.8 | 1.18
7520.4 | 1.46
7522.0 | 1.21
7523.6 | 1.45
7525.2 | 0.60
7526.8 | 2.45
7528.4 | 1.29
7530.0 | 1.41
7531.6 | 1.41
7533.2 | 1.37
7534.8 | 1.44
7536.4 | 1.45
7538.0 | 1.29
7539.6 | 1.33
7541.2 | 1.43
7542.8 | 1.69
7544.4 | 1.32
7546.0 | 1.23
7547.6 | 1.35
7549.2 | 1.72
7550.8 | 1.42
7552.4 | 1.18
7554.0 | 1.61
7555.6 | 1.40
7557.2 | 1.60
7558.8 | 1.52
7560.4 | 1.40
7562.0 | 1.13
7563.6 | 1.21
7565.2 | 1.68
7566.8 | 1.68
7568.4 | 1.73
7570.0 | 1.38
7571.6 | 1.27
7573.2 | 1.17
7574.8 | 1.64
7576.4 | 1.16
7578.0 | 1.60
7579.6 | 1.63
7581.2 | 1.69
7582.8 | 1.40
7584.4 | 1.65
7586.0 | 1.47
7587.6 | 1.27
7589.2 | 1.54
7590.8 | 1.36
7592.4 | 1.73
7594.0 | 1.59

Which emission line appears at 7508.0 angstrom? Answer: [O III]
